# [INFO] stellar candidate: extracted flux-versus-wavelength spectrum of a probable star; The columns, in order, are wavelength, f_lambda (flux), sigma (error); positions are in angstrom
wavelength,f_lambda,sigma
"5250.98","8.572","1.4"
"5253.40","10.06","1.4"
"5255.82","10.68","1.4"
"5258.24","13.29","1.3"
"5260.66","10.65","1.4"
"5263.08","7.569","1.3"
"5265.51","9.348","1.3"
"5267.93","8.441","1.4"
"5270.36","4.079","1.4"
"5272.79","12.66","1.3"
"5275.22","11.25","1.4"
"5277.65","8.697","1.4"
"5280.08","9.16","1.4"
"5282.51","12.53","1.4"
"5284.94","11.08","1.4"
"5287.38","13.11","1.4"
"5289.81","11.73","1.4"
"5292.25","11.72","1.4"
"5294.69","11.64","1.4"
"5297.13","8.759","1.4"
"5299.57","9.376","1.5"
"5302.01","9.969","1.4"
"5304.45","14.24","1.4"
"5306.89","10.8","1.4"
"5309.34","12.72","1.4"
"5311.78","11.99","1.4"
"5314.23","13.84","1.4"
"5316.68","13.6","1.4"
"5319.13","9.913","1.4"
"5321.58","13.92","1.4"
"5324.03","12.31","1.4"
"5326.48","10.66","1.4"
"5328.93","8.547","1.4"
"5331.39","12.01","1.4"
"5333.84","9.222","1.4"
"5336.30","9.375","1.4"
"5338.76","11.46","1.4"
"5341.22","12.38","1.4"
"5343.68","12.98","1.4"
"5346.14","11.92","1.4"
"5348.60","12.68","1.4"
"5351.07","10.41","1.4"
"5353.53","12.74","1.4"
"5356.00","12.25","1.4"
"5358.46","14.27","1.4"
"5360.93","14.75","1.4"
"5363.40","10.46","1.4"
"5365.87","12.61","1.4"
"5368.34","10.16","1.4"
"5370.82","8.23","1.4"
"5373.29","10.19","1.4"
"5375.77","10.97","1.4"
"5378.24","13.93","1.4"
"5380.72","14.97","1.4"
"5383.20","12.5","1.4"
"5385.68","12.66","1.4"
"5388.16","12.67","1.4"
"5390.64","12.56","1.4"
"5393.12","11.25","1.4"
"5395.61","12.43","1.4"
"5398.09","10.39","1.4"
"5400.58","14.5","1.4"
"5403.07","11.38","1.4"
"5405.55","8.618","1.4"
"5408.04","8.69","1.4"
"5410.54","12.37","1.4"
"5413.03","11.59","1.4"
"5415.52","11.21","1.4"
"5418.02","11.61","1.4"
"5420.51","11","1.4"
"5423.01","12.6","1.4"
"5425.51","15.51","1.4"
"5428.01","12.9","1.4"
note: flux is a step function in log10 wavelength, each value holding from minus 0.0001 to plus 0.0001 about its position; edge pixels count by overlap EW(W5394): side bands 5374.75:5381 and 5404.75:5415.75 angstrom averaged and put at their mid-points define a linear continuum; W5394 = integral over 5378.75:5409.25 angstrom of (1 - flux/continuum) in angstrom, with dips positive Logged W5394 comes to -0.20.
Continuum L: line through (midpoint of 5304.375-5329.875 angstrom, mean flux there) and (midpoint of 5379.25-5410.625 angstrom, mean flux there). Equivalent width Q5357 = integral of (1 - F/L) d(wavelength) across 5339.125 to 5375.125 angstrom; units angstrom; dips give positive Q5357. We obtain 0.4 angstrom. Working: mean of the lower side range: 12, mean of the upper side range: 11.9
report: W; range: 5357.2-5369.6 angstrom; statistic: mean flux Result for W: 12.4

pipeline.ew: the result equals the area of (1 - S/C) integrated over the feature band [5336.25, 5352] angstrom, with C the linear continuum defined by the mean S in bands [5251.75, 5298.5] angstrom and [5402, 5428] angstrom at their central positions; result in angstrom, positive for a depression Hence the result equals -1.3 angstrom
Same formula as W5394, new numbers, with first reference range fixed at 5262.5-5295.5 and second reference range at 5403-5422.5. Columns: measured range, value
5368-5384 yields -1.40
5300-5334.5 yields -4.19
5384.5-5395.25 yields -1.55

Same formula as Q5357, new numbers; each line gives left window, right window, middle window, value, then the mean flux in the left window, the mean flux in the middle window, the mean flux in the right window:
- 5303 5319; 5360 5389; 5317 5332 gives 1.38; 12.6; 11.3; 12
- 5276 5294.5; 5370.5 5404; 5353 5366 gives -1.07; 11.2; 12.9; 12.2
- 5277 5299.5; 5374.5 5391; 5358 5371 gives 0.65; 10.9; 11.9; 12.9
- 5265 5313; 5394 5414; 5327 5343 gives 0.47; 10.7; 10.6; 11.2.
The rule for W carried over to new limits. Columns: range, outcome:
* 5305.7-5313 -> 11.8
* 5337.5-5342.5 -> 11.9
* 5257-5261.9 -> 11.9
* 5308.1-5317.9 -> 13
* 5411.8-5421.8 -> 11.4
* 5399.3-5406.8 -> 11.5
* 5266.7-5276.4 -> 9.1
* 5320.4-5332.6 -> 11.5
